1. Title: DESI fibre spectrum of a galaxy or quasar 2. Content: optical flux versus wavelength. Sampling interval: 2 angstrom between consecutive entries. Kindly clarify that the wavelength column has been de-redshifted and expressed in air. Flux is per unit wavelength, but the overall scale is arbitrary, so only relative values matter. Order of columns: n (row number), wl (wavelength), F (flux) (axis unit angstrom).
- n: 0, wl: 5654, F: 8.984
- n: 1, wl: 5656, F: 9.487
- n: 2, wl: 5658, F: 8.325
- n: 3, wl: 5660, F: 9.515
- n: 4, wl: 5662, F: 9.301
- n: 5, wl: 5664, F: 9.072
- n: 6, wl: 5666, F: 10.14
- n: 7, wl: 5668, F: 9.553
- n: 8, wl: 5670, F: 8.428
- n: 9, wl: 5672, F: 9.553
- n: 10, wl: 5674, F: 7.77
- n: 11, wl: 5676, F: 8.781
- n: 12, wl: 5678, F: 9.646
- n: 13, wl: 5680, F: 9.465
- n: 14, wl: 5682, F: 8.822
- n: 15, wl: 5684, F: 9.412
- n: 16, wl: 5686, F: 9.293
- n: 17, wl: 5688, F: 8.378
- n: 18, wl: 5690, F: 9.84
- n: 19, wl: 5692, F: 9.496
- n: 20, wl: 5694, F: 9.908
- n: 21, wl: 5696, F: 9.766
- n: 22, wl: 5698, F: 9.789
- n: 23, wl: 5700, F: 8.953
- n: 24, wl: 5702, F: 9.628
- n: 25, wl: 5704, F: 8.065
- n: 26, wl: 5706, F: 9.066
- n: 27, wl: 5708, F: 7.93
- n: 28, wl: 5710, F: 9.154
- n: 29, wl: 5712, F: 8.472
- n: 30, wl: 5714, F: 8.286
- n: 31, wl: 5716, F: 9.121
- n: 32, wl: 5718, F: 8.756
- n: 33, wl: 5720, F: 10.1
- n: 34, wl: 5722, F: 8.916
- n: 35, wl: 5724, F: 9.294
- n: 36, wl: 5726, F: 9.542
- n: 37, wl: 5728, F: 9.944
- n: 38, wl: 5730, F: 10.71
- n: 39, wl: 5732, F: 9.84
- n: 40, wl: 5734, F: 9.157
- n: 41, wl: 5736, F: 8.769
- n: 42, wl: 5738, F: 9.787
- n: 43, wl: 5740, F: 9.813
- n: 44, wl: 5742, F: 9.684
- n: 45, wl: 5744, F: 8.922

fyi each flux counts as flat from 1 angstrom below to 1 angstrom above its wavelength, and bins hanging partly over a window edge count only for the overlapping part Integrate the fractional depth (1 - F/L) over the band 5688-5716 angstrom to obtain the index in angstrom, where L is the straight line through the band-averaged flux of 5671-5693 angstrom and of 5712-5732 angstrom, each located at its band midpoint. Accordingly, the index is 0.5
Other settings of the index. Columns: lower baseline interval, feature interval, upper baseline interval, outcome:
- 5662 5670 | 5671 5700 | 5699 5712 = -0.6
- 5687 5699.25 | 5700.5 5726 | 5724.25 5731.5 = 2.2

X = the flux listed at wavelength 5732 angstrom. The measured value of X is 9.84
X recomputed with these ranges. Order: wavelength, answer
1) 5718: 8.756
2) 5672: 9.553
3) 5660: 9.515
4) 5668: 9.553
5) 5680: 9.465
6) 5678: 9.646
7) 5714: 8.286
